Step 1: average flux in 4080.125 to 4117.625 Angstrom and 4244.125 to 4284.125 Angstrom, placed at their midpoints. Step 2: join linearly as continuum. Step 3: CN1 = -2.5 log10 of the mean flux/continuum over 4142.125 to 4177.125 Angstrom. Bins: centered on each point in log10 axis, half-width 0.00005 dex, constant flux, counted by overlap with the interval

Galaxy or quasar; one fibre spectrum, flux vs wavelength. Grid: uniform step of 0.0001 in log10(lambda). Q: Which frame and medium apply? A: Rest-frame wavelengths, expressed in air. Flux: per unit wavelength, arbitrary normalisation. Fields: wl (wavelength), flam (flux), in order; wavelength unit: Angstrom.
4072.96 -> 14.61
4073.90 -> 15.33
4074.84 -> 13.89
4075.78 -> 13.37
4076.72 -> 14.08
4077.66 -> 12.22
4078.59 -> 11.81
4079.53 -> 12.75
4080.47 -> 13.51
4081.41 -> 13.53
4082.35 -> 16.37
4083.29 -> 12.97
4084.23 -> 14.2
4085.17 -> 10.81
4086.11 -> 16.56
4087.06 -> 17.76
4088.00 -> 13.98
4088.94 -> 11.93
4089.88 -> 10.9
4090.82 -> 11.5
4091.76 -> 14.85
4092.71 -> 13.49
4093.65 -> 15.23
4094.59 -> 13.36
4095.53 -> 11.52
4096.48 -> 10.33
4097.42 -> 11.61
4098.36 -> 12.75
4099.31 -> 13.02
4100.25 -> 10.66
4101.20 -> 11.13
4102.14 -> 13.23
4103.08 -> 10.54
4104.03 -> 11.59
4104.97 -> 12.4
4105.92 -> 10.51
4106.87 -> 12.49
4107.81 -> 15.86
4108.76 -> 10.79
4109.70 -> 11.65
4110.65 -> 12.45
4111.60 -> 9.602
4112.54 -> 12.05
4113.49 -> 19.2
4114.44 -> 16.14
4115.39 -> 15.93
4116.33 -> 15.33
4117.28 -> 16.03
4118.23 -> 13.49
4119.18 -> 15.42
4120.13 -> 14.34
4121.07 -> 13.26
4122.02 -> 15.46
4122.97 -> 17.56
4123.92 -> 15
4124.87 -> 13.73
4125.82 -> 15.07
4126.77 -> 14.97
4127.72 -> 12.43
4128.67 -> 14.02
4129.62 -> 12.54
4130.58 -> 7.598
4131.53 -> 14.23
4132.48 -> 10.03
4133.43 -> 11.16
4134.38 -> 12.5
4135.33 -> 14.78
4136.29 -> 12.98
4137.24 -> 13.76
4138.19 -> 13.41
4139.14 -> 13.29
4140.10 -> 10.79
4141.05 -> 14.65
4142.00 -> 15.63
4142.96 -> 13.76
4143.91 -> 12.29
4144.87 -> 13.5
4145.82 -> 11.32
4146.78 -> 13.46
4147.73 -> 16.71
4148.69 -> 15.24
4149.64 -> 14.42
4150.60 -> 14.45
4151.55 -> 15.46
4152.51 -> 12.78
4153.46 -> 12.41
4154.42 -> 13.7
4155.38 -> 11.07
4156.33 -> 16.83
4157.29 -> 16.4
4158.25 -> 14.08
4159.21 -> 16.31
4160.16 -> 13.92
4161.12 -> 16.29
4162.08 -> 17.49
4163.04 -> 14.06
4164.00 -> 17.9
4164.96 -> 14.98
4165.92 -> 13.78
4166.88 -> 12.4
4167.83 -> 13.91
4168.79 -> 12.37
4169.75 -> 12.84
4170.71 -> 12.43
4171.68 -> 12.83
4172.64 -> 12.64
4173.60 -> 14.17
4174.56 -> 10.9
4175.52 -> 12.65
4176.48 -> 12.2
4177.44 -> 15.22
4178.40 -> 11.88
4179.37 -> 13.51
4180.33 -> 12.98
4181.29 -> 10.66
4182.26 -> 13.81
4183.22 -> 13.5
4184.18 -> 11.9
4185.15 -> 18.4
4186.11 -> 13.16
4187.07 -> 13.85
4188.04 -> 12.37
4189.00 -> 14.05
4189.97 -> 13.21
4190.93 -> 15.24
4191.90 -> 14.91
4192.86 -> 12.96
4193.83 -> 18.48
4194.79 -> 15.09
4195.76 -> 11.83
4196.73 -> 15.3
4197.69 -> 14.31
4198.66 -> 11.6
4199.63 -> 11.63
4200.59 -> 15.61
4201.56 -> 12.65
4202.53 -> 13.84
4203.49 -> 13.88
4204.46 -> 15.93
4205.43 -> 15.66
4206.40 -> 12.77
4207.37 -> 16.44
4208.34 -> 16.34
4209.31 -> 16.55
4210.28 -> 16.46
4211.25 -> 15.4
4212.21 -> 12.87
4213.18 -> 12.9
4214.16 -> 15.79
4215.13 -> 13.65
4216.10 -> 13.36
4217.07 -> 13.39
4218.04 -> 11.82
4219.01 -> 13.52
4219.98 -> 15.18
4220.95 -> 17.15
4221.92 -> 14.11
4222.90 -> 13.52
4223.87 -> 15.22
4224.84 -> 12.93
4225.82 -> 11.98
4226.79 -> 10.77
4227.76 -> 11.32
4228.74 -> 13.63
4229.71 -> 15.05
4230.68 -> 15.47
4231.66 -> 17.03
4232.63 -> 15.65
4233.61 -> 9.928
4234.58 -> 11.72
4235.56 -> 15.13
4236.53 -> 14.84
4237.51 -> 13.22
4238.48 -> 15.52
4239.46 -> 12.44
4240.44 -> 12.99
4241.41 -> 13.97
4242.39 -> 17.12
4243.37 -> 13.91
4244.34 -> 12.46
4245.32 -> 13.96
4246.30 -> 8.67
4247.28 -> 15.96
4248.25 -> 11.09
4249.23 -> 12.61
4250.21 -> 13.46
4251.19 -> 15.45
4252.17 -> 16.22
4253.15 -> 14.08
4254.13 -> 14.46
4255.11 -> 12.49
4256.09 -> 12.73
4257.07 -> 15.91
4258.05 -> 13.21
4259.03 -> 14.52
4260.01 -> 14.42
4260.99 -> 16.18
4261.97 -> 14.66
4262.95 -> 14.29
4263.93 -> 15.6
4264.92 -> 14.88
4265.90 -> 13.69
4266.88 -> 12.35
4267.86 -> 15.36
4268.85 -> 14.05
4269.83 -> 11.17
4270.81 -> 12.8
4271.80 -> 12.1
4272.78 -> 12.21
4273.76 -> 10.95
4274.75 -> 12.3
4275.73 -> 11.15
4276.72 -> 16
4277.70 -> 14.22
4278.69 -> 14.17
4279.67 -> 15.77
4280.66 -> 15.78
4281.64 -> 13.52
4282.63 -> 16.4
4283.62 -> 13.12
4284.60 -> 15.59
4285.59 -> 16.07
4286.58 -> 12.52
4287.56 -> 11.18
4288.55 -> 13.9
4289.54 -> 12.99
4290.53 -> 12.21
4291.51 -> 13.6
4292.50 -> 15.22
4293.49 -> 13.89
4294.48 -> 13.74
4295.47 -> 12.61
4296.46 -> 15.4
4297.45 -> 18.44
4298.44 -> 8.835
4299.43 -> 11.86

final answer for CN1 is -0.045 mag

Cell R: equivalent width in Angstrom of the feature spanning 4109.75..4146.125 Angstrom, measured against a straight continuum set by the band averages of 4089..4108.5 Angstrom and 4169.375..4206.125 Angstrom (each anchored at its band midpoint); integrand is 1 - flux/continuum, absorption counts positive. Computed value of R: -2.62 Angstrom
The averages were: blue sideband 12.3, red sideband 13.6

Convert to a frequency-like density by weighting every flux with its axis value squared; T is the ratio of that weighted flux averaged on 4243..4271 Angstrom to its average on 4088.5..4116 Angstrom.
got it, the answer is 1.18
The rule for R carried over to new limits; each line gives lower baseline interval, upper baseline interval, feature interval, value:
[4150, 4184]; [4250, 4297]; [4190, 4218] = -1.1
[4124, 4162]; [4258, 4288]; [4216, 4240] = 0.1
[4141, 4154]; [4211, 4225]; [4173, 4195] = 0.5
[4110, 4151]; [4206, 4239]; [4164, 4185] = 1.2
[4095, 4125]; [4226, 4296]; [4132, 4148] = 0.3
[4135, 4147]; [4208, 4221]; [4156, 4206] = -0.2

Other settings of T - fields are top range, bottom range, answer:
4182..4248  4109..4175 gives 1.05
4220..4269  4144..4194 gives 1.04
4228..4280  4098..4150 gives 1.10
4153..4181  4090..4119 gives 1.10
